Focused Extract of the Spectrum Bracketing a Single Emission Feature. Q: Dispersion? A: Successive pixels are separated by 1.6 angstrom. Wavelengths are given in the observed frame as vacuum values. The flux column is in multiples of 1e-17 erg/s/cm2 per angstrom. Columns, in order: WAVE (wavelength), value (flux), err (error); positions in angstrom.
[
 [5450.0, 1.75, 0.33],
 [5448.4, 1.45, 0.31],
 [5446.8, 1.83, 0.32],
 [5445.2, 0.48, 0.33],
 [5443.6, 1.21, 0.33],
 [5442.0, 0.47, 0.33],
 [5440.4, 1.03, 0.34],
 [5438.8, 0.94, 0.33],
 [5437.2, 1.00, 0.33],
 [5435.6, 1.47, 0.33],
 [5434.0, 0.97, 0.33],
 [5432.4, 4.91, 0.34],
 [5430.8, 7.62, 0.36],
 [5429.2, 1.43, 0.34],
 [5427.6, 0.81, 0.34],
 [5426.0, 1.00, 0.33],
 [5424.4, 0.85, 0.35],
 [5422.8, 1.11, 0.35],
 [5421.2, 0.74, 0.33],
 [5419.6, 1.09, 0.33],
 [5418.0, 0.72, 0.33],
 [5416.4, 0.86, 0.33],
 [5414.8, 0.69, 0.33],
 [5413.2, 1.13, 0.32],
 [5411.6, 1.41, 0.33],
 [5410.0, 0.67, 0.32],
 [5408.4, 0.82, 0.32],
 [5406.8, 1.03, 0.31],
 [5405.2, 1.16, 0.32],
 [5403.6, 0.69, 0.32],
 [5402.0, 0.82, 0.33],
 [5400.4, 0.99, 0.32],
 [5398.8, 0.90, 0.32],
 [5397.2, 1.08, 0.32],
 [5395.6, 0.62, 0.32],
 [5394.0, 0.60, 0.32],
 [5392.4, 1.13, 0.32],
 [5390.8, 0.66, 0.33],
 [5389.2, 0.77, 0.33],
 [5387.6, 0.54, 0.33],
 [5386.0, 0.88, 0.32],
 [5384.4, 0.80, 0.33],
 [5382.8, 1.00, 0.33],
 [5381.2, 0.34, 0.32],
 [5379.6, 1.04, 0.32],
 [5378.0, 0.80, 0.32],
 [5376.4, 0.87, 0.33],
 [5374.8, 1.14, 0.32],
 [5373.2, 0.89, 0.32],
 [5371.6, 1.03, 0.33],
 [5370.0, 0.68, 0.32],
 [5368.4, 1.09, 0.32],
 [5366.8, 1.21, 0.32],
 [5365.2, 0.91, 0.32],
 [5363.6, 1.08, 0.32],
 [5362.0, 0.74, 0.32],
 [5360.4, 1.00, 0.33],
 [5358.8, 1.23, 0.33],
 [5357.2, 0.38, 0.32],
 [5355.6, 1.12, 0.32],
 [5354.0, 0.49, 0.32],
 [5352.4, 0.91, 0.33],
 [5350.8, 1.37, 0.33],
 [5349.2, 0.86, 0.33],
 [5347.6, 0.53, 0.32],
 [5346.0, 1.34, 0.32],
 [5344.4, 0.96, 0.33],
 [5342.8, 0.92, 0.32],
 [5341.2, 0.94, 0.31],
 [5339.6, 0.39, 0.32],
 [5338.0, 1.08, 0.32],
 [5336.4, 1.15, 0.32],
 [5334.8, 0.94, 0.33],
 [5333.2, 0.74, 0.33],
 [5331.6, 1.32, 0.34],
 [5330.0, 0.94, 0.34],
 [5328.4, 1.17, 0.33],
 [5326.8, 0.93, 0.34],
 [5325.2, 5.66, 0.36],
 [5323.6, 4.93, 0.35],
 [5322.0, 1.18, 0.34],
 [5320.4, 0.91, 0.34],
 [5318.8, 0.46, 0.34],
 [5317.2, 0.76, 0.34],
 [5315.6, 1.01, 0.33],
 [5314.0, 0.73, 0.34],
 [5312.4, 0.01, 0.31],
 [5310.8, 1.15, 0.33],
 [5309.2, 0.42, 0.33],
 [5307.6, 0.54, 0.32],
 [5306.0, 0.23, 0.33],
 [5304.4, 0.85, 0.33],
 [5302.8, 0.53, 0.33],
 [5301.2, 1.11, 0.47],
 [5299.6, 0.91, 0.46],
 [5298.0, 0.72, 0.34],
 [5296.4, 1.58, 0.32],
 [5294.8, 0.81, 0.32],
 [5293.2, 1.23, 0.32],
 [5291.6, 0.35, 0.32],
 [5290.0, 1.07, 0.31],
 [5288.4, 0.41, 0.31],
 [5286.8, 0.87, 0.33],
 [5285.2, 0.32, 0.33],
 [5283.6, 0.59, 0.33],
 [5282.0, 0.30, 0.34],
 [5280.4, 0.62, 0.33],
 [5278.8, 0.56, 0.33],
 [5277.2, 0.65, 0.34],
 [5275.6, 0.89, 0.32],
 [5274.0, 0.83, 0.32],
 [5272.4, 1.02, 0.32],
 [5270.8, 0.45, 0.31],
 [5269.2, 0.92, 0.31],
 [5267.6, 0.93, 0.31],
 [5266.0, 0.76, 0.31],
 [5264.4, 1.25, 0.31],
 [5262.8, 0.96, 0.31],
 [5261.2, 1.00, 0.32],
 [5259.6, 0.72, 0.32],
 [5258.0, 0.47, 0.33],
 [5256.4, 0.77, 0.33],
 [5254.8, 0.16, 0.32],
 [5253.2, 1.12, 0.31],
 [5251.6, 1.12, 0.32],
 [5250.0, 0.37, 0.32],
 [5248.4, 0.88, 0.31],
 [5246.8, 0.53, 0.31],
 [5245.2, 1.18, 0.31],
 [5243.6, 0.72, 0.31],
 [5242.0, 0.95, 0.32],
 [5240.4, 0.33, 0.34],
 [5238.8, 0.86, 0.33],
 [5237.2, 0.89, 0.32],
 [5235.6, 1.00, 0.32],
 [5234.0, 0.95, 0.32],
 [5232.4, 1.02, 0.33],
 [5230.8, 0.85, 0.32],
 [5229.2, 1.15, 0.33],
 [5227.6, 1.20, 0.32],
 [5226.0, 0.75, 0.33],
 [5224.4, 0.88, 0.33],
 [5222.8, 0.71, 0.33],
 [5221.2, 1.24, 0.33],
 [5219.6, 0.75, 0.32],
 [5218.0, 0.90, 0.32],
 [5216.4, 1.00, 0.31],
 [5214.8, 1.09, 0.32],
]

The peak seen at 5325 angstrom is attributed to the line Hbeta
